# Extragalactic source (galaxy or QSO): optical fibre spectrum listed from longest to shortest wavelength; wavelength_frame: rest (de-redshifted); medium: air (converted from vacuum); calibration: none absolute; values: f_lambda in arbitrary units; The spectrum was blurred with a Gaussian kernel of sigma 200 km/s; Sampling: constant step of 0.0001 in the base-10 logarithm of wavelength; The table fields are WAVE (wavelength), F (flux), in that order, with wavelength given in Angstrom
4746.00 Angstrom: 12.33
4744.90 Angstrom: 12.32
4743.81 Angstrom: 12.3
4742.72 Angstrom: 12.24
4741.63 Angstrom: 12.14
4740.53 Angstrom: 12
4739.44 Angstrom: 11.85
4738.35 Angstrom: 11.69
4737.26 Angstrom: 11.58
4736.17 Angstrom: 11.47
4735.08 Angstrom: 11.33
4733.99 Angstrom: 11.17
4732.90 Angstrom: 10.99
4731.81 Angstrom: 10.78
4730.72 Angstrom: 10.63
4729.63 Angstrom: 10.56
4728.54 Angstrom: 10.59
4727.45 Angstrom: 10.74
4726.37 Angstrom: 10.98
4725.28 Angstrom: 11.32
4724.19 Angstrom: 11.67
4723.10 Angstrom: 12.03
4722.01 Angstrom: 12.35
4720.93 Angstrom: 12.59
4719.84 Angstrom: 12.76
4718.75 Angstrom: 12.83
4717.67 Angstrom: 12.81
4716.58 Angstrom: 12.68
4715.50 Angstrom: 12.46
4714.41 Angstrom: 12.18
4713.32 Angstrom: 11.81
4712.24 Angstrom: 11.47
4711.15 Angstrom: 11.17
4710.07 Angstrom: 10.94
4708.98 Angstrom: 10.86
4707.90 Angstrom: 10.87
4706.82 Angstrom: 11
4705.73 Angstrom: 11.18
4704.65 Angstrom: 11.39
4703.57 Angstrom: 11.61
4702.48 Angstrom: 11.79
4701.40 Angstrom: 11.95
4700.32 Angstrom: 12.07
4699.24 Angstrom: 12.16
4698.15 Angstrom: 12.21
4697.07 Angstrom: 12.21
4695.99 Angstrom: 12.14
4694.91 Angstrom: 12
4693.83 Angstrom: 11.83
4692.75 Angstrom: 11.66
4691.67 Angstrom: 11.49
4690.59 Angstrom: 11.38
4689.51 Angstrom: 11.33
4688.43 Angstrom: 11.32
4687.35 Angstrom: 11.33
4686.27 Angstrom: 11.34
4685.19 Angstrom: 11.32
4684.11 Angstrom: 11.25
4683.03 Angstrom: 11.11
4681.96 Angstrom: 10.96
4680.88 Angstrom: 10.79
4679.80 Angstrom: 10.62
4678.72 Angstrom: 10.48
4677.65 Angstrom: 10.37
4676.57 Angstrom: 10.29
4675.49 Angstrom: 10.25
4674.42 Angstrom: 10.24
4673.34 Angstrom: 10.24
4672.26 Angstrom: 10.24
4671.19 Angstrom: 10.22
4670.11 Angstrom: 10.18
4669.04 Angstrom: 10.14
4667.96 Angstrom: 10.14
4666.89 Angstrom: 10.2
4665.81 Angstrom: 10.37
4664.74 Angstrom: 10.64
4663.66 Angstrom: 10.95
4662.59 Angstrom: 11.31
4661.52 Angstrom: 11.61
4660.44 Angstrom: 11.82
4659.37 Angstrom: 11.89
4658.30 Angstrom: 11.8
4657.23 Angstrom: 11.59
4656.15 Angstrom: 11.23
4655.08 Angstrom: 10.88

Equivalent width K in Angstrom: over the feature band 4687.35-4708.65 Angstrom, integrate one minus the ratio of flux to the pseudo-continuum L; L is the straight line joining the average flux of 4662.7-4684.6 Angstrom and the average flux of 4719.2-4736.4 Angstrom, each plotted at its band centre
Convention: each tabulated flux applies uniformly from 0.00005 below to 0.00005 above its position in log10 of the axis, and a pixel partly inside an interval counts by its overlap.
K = -1.5 Angstrom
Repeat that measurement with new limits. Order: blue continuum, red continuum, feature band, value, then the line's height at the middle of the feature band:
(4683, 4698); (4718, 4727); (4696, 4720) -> 0.1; 11.9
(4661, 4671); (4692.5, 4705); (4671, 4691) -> 0.7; 11.2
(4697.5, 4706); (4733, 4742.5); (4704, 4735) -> 0.5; 11.7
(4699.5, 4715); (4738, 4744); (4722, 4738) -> 0.9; 11.8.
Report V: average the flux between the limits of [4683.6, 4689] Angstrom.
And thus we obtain 11.3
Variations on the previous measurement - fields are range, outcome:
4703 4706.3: 11.4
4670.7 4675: 10.2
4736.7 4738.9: 11.6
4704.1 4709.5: 11.1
